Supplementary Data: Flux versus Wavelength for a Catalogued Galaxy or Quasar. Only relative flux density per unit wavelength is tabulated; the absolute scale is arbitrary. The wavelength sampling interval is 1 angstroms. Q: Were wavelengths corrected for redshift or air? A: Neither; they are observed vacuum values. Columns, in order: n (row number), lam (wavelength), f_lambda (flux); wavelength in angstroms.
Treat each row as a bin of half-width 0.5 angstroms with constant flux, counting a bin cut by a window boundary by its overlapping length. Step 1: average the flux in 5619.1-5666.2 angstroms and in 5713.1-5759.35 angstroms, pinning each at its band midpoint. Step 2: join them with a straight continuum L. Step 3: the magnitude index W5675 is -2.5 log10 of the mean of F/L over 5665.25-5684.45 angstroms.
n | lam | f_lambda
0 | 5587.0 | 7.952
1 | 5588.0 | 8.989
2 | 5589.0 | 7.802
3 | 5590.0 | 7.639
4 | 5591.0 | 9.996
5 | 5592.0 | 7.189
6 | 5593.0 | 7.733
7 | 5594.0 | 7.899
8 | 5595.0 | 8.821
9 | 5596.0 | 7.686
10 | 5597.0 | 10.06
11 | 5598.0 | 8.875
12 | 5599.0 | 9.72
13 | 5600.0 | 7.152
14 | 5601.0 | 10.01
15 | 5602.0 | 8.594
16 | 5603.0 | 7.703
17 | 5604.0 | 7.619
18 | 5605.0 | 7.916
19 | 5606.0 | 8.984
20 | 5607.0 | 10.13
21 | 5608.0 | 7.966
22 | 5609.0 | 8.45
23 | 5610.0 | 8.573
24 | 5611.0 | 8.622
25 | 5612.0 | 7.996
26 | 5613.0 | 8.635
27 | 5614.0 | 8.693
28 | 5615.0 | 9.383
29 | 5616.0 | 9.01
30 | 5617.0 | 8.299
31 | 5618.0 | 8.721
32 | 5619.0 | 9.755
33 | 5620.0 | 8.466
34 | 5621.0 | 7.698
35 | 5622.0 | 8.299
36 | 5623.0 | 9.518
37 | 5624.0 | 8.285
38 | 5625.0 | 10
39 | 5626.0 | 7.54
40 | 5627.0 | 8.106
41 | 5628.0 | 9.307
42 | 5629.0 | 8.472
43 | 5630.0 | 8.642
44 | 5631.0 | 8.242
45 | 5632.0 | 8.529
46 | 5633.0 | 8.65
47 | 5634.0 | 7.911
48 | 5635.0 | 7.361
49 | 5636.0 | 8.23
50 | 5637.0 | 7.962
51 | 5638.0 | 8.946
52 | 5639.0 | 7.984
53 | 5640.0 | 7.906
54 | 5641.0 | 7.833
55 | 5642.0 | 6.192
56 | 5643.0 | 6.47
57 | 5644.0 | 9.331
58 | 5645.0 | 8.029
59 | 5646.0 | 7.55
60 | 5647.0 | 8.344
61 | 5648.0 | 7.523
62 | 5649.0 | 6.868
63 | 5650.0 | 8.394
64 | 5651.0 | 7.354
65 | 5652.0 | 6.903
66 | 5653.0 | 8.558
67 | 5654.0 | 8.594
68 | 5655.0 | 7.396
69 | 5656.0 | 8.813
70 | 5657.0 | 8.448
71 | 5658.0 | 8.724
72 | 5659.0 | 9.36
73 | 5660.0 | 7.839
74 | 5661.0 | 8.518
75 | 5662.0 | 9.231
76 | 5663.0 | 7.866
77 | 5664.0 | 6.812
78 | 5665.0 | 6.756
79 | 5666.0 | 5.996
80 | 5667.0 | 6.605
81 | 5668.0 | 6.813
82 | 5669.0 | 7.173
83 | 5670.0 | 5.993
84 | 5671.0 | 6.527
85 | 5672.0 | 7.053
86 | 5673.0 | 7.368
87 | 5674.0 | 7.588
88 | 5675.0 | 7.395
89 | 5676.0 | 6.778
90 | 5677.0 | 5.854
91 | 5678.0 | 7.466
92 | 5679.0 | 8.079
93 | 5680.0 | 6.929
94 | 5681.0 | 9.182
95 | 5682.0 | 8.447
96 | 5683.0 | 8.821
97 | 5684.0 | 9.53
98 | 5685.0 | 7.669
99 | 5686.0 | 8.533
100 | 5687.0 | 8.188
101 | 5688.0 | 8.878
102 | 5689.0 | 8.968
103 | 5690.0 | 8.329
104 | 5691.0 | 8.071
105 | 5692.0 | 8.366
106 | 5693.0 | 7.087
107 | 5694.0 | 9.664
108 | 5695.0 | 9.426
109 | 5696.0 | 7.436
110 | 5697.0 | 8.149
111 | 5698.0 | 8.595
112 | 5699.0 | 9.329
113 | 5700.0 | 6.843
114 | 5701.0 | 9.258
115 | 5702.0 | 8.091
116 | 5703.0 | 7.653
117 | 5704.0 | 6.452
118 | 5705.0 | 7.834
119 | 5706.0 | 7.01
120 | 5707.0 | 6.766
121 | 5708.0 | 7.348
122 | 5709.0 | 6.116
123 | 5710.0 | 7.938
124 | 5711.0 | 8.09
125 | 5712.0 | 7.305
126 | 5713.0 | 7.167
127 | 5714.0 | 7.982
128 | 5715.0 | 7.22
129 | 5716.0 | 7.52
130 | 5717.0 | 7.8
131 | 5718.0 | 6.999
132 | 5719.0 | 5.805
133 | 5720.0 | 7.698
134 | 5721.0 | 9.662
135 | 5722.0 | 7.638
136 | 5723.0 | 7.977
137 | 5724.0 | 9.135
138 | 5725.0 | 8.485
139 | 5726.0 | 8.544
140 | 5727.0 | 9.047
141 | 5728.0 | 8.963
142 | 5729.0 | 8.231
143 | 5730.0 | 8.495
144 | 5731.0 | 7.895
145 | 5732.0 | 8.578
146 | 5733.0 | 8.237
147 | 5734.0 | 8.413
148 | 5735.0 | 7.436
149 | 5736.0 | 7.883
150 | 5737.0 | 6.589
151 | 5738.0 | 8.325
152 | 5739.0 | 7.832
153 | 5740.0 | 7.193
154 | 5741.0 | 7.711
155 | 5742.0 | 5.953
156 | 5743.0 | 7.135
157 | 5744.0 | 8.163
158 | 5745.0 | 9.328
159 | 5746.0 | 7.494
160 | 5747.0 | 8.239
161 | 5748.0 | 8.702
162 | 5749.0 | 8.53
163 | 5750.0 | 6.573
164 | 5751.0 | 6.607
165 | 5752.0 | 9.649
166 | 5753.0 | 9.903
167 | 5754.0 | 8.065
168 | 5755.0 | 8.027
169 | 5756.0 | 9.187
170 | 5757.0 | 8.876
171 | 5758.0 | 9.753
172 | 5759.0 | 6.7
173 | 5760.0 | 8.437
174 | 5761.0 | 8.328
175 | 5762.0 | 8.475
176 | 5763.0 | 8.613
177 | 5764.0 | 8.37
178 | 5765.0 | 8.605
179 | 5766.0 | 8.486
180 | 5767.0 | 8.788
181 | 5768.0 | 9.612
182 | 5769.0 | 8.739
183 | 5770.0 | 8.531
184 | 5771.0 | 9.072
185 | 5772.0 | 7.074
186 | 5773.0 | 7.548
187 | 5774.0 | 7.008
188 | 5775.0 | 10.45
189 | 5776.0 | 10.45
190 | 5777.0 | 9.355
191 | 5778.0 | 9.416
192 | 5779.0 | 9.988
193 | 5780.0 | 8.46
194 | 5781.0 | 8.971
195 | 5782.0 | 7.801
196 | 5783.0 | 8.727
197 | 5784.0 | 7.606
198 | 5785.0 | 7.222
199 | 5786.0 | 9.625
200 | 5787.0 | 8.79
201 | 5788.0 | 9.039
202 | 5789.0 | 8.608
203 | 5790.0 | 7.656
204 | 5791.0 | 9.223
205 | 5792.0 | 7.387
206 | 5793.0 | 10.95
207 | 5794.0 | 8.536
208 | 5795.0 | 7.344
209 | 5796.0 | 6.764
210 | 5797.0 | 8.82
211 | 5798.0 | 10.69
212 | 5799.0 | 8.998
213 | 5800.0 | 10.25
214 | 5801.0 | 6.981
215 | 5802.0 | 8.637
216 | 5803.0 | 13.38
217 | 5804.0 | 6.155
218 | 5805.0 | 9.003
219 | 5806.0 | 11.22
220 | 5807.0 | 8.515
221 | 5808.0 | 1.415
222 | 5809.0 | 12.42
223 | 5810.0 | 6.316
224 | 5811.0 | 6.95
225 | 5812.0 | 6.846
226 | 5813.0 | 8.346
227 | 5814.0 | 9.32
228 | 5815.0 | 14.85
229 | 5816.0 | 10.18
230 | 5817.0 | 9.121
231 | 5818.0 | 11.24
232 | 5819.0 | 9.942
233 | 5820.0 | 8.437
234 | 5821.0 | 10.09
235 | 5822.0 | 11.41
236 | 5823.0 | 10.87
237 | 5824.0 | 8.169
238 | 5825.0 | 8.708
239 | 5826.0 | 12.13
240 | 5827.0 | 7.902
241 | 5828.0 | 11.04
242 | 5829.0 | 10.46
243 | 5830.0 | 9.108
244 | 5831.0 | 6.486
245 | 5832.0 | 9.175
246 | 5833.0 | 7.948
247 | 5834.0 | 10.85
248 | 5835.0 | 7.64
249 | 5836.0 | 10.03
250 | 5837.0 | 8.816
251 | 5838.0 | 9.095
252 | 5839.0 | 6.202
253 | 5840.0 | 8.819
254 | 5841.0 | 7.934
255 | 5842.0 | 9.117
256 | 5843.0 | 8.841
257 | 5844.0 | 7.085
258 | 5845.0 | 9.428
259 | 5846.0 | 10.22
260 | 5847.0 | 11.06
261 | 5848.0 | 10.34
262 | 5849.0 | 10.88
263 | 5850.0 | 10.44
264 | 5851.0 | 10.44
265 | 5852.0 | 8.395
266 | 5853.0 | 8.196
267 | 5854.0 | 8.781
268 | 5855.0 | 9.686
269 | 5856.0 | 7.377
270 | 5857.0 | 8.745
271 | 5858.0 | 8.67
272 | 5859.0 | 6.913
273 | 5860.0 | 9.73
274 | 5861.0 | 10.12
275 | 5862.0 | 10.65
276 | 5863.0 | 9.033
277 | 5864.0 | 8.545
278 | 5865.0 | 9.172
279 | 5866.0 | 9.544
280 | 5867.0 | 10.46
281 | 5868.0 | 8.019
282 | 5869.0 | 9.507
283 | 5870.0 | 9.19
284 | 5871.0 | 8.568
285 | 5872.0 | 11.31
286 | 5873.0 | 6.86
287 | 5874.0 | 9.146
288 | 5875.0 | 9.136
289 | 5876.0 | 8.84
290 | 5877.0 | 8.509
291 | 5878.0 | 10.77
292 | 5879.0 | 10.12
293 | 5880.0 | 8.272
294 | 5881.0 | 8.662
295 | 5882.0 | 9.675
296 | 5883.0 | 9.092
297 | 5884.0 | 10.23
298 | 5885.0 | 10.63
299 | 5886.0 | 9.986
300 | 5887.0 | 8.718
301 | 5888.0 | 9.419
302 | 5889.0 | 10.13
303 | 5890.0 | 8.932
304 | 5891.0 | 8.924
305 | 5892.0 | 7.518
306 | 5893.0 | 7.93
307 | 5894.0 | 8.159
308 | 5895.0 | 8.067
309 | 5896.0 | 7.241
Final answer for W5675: 0.11 mag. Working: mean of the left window 8.11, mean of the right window 8.04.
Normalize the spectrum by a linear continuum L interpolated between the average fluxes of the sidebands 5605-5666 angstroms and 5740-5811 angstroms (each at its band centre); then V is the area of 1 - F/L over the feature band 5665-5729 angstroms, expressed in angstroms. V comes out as 4.4 angstroms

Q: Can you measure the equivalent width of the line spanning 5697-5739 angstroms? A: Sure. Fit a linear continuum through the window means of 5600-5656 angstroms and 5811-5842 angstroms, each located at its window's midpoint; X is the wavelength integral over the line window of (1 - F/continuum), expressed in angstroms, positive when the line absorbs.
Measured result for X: 4.3 angstroms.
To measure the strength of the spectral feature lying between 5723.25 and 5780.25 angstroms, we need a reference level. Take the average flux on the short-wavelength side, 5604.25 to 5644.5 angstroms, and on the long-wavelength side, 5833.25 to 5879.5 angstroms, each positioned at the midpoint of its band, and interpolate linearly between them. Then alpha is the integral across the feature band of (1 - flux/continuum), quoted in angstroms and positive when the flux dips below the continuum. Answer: 2.9 angstroms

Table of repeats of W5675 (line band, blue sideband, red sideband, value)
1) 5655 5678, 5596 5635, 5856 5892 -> 0.175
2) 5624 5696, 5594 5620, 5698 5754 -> 0.050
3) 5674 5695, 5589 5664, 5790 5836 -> 0.058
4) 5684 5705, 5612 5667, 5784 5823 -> 0.022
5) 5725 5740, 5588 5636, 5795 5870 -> 0.090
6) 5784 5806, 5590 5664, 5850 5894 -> 0.011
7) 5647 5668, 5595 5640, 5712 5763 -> 0.077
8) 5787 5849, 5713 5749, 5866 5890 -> -0.035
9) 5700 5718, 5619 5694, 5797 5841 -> 0.120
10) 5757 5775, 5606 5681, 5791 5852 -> 0.046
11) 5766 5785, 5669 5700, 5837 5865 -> -0.018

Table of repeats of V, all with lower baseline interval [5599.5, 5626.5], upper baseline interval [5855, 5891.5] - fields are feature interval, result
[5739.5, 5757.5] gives 1.71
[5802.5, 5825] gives -0.48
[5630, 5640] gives 0.51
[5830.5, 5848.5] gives 0.59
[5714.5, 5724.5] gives 1.25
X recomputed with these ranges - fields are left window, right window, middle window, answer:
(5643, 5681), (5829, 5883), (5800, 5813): 0.7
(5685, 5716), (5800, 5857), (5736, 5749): 0.9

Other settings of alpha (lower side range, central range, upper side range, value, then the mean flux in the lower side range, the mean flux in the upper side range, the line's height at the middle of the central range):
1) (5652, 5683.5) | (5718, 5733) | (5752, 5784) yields 0.00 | 7.63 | 8.7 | 8.25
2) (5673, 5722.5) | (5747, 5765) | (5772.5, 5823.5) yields 0.21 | 7.85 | 8.97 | 8.5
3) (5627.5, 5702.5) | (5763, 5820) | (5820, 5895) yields -0.30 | 7.95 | 9.19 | 8.77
